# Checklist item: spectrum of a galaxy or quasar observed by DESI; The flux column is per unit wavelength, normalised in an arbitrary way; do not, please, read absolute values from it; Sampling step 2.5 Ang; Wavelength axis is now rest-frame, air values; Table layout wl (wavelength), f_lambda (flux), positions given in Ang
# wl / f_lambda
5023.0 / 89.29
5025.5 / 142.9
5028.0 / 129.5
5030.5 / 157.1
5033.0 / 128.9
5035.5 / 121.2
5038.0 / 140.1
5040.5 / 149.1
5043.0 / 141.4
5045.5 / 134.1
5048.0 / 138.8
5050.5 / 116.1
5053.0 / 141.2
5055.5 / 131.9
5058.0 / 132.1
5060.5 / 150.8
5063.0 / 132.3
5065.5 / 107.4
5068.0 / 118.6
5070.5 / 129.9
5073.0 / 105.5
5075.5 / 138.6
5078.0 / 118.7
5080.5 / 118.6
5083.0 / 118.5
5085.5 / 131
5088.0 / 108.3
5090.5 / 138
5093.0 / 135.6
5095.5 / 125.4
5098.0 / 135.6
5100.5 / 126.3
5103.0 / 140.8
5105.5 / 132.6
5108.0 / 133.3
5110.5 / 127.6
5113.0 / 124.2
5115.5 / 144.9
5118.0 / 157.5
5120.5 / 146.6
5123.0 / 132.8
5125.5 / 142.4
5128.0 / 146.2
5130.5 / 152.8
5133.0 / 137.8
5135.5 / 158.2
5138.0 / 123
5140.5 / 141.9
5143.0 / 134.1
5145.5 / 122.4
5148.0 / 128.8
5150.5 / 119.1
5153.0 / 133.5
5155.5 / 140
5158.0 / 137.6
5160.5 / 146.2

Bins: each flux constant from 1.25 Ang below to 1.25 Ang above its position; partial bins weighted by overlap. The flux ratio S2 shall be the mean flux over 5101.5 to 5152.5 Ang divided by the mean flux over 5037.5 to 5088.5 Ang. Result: 1.1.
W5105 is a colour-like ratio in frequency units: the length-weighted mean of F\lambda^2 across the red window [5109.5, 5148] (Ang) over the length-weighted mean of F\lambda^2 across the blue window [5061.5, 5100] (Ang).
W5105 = 1.1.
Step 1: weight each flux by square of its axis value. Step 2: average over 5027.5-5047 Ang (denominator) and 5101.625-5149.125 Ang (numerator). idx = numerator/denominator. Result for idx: 1.04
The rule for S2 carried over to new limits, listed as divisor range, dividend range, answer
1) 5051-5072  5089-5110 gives 1.02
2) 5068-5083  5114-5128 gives 1.19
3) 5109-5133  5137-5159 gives 0.93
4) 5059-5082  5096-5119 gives 1.09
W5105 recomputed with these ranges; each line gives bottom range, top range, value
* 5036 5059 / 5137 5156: 1.00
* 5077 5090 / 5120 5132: 1.22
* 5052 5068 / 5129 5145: 1.10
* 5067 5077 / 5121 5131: 1.19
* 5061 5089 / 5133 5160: 1.14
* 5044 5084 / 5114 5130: 1.17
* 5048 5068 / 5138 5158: 1.05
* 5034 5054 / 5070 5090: 0.91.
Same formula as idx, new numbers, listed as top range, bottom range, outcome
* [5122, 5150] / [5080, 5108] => 1.09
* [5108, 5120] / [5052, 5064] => 1.03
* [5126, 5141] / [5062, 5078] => 1.21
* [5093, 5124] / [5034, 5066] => 1.03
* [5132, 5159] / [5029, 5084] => 1.06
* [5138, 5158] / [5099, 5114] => 1.02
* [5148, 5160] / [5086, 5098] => 1.06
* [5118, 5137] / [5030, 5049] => 1.09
